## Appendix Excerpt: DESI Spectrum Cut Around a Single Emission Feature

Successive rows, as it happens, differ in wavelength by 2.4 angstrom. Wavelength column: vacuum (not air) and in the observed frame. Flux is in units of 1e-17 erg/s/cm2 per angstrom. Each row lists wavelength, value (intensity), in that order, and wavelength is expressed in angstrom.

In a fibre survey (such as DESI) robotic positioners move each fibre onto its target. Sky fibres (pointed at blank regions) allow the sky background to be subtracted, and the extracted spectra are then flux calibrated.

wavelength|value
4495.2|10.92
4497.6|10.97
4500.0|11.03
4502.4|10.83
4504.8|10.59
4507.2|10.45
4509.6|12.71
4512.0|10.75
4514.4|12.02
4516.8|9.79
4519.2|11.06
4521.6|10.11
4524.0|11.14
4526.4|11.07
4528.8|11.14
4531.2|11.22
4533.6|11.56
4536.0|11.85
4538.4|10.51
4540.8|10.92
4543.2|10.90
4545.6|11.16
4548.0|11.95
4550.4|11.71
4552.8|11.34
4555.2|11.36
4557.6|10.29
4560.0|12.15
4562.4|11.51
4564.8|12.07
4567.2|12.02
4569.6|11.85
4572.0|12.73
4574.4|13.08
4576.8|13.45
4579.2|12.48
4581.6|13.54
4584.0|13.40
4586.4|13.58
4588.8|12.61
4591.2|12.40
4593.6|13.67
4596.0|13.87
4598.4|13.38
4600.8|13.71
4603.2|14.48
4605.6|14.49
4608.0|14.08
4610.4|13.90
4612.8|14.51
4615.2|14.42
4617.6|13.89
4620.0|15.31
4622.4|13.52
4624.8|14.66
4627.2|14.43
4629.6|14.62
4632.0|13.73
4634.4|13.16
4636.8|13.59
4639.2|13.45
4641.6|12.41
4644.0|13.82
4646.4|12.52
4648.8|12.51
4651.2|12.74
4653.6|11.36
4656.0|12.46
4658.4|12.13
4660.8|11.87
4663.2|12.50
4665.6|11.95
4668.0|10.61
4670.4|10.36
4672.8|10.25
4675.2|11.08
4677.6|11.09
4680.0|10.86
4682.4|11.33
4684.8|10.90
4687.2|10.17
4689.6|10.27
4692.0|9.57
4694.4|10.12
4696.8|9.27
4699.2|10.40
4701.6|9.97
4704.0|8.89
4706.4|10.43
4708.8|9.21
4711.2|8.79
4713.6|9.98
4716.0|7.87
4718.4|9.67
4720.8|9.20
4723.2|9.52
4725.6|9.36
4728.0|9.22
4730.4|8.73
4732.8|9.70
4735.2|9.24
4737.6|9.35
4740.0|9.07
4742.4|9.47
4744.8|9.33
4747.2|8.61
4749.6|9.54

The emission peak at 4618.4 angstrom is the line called C III] 1909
